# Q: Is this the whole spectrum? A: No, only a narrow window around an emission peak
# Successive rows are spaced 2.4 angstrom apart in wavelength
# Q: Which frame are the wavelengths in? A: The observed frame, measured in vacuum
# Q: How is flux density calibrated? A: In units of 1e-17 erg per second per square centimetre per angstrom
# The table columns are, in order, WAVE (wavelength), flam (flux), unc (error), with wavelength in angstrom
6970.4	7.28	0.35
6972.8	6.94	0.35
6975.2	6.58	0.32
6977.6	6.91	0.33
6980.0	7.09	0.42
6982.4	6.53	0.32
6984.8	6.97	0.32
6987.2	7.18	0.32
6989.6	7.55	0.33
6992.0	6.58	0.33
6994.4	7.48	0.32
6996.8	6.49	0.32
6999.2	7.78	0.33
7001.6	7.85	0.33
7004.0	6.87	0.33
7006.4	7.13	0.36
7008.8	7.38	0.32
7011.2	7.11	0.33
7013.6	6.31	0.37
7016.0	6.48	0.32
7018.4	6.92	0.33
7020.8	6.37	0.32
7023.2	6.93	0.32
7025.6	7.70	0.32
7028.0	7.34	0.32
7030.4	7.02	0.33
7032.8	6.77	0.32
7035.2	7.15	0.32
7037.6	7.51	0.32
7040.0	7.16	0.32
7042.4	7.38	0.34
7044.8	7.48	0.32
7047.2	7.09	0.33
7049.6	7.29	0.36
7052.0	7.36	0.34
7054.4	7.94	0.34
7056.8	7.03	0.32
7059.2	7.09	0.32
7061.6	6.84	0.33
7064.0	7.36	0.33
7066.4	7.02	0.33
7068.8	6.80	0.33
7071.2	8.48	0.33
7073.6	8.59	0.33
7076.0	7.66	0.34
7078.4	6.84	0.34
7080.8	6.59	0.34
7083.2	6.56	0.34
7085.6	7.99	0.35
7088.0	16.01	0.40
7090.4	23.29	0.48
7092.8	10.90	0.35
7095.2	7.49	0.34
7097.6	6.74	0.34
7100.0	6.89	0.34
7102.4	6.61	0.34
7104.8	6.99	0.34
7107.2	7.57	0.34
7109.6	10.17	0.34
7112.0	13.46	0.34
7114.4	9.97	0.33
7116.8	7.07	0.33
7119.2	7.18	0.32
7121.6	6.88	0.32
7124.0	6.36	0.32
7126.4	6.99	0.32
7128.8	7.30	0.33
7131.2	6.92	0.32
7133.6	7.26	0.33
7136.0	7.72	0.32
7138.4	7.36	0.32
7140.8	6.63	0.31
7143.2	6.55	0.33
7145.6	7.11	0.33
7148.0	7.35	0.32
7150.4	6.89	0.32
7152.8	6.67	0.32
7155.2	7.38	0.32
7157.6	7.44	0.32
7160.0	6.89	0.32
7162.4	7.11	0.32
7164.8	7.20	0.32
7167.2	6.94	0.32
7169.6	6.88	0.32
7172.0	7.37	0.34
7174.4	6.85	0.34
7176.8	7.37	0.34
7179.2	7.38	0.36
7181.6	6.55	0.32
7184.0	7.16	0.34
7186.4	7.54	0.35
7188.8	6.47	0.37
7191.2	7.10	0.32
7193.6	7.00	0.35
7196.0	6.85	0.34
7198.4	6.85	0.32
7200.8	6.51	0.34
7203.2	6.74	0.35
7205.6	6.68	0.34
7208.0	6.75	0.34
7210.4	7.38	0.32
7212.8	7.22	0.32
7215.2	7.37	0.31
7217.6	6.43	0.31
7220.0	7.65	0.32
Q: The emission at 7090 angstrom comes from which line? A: H-alpha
